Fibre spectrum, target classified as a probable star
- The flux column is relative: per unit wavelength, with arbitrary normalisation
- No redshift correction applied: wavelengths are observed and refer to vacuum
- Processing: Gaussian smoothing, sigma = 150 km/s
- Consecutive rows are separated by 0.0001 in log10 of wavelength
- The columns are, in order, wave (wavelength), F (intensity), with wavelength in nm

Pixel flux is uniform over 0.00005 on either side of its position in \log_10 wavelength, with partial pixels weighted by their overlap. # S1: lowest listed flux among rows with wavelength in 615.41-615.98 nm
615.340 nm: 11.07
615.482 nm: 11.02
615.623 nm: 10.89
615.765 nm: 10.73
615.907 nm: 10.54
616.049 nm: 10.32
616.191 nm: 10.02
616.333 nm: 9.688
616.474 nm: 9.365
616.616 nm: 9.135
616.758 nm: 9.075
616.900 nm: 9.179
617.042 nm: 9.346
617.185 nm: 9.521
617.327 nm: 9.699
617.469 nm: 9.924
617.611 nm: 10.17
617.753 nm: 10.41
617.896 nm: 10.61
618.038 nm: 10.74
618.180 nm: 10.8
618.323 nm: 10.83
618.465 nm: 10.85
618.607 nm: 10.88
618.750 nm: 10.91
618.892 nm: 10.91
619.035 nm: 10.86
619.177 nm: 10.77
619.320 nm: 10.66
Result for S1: 10.54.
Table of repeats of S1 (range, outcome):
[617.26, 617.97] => 9.699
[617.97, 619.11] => 10.74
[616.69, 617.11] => 9.075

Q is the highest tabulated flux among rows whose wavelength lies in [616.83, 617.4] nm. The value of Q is 9.699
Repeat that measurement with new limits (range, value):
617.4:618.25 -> 10.8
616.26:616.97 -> 9.688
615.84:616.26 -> 10.54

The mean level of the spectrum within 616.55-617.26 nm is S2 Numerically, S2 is 9.25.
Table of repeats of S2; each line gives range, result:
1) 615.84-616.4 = 10.1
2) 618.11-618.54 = 10.8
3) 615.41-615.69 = 11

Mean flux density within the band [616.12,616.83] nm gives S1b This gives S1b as 9.47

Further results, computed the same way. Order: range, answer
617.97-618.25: 10.8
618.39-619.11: 10.9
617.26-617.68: 9.94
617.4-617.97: 10.3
